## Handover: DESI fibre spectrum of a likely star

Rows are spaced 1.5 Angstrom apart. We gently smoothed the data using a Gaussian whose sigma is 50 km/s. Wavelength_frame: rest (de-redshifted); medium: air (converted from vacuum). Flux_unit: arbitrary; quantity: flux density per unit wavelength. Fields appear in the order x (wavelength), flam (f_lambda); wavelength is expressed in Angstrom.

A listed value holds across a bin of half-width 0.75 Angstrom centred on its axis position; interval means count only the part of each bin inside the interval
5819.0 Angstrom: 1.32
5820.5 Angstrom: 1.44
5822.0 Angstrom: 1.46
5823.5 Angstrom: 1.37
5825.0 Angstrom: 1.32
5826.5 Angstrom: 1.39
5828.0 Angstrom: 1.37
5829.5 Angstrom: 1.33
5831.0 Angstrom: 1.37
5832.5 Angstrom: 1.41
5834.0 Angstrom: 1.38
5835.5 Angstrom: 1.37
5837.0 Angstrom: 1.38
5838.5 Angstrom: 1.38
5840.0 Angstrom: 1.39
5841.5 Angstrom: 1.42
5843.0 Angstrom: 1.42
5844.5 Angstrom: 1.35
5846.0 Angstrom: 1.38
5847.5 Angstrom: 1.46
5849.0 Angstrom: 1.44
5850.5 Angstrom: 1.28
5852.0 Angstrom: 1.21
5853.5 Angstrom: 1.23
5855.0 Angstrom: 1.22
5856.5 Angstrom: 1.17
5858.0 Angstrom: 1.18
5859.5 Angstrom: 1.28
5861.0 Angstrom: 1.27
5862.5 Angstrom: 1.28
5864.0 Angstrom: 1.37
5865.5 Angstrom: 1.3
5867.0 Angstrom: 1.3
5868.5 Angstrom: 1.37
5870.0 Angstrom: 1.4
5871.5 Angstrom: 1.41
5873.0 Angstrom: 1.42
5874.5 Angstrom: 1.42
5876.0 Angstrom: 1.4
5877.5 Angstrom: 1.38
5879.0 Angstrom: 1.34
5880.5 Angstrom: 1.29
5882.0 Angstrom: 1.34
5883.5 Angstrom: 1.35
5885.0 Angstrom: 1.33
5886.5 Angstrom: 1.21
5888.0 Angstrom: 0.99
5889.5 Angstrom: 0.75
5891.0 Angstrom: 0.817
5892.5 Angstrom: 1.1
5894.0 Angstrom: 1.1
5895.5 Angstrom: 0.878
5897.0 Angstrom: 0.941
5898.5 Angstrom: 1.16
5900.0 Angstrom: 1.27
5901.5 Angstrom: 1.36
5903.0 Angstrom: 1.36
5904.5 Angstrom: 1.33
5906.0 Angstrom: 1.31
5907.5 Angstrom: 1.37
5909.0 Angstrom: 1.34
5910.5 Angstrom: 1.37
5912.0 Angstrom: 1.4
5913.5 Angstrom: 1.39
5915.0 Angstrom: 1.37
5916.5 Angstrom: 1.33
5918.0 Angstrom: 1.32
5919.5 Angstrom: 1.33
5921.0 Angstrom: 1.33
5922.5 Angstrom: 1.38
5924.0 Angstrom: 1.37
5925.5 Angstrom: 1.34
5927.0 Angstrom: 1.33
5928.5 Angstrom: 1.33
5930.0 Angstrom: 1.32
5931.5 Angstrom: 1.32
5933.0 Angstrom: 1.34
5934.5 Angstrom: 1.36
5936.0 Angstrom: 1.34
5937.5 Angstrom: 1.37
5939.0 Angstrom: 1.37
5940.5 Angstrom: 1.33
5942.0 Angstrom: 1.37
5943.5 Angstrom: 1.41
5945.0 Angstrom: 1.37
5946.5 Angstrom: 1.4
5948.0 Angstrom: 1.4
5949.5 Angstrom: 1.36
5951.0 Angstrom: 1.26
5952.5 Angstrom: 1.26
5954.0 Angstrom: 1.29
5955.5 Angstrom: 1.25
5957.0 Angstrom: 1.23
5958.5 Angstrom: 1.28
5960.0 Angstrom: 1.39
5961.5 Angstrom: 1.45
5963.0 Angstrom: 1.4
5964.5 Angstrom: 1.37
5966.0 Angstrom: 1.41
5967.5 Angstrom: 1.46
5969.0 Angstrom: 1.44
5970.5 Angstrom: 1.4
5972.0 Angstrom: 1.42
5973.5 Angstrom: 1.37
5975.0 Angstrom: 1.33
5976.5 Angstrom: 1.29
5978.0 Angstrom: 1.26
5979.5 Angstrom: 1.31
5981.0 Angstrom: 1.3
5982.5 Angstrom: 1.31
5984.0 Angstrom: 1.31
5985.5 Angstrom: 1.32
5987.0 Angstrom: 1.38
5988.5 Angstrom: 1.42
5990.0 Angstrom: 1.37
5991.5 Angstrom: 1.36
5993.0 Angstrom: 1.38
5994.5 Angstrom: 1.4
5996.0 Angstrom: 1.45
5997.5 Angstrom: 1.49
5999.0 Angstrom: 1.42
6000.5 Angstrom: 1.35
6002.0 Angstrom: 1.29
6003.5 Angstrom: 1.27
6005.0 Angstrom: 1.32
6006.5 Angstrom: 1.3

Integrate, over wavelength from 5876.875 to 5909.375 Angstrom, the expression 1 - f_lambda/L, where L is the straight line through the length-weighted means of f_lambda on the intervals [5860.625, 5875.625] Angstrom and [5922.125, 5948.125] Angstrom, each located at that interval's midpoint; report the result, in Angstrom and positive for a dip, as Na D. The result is 3.9 Angstrom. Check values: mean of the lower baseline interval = 1.36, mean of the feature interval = 1.19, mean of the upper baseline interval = 1.36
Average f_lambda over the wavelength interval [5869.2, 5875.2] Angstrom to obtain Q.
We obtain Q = 1.41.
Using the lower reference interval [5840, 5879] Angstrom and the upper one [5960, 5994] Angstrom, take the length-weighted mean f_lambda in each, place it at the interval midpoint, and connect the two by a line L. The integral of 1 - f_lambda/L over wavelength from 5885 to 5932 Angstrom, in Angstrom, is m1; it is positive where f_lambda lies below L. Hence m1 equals 3.7 Angstrom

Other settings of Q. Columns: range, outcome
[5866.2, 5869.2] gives 1.33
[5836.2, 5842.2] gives 1.39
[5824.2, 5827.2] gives 1.35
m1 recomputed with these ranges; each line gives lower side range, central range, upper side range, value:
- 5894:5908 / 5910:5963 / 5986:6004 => -2.9 Angstrom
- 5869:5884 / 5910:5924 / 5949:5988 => 0.0 Angstrom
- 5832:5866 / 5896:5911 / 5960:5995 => 0.8 Angstrom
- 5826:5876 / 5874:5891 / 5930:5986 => 1.4 Angstrom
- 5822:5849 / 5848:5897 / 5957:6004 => 5.0 Angstrom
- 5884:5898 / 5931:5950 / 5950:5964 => -1.9 Angstrom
